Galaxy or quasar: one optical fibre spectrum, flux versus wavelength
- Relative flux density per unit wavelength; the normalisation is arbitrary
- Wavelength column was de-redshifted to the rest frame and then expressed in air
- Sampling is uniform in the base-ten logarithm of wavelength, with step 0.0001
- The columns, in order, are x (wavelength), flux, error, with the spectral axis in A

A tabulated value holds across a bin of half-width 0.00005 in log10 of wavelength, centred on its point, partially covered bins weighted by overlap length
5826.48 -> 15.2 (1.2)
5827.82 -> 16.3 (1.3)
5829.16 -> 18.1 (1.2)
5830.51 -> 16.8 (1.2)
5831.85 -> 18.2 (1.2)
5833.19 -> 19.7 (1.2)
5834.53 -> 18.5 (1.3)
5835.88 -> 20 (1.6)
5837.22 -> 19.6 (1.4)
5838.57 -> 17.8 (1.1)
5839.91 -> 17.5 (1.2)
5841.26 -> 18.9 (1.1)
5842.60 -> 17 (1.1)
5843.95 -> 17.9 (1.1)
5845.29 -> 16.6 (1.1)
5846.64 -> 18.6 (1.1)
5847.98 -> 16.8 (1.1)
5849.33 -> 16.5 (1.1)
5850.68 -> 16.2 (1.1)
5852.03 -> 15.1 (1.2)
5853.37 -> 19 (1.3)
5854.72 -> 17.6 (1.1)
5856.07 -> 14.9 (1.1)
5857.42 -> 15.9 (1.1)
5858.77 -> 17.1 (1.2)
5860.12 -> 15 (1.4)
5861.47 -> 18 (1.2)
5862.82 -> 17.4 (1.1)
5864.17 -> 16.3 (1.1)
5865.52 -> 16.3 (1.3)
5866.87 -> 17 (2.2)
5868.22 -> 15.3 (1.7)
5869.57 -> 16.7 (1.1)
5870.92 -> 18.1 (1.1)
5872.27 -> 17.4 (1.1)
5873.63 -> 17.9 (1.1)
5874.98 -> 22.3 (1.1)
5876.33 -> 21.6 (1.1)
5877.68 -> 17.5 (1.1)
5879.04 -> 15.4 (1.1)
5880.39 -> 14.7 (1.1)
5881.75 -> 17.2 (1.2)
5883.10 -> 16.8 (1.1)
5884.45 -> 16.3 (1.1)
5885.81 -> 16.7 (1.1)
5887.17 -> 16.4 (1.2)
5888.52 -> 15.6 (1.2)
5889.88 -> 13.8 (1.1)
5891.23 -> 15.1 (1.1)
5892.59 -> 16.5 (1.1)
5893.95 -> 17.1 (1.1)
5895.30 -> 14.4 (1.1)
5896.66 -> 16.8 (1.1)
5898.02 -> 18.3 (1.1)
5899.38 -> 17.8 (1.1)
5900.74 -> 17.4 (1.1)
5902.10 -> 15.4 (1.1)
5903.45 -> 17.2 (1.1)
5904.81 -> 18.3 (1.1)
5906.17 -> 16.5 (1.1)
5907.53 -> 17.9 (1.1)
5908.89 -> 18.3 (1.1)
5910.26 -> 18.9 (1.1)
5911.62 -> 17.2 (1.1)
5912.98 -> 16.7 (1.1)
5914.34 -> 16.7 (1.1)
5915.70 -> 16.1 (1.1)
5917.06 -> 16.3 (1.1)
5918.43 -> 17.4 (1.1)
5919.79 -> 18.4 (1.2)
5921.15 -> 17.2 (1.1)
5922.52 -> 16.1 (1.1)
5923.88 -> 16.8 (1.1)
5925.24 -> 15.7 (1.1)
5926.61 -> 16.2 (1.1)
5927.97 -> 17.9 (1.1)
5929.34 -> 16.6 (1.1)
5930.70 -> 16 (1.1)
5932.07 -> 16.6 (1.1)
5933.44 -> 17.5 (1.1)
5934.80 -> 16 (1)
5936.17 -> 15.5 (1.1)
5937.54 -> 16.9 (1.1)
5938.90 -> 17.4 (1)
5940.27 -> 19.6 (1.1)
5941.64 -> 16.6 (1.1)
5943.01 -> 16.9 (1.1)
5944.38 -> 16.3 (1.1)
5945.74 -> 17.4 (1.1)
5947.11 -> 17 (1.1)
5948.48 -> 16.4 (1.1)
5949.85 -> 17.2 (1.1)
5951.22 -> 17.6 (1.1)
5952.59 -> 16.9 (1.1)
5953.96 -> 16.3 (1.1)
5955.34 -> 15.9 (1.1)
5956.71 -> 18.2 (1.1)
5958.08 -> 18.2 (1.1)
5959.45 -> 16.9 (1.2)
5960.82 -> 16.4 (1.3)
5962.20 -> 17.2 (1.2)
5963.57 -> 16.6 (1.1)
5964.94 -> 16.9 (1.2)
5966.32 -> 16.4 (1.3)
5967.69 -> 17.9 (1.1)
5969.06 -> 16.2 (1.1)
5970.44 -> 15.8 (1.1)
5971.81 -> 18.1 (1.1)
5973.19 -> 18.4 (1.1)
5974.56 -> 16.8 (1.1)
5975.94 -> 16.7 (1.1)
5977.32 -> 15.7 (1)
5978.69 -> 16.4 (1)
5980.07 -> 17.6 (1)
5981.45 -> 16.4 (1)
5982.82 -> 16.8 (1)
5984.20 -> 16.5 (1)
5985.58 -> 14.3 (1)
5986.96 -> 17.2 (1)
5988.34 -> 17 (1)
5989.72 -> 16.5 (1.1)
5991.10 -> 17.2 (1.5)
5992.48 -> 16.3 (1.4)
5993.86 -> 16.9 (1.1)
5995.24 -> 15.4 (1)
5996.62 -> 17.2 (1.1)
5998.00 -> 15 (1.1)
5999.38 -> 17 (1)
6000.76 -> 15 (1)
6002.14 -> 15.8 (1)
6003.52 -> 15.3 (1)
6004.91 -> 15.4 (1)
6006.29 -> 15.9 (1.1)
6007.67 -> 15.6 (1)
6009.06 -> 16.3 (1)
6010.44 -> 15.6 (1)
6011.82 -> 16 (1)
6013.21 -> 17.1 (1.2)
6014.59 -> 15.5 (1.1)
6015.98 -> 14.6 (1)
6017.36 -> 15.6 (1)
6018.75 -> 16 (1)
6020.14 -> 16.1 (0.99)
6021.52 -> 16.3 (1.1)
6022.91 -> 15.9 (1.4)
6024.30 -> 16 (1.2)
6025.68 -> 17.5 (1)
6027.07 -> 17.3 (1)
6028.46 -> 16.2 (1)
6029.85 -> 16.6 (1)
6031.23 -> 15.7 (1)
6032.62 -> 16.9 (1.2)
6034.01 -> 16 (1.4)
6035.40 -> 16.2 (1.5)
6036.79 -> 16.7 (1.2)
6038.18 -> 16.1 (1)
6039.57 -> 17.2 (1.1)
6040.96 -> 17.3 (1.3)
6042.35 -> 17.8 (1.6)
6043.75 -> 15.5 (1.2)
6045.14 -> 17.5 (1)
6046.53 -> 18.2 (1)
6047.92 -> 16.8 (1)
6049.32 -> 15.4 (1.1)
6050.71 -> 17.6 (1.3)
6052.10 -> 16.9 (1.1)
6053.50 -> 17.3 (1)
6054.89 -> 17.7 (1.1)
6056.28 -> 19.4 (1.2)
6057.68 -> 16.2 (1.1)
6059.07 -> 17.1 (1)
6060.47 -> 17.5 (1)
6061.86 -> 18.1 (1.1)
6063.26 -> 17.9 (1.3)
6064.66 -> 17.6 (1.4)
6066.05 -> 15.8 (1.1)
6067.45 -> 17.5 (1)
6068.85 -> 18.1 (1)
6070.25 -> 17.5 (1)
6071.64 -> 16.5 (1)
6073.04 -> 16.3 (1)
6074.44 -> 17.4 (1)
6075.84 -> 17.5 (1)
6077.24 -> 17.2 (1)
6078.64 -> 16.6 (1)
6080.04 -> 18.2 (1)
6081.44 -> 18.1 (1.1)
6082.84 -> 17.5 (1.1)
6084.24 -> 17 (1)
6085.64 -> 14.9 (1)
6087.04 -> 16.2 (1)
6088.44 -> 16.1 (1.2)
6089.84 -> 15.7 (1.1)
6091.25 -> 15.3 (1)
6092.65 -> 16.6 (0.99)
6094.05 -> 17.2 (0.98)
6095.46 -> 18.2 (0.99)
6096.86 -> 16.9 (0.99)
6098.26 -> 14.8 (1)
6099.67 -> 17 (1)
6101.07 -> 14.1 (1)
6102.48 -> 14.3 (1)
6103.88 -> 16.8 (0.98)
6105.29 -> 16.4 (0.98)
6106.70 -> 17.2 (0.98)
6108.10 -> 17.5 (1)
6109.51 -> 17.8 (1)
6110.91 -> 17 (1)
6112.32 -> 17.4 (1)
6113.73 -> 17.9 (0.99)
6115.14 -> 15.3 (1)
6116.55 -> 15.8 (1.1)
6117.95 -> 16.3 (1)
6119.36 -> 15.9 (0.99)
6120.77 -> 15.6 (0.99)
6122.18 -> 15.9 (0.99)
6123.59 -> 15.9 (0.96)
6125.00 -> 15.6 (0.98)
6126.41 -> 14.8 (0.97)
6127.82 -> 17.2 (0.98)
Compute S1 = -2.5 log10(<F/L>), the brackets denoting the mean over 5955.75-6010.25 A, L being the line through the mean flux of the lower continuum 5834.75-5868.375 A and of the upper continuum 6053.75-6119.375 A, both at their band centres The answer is 0.03 mag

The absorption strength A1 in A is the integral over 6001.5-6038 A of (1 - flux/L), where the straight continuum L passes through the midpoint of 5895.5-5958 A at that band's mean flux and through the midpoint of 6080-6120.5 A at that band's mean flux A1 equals 1.4 A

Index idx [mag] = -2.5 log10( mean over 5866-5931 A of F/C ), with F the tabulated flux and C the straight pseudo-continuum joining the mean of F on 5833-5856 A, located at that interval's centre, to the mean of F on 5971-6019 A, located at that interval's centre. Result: 0.01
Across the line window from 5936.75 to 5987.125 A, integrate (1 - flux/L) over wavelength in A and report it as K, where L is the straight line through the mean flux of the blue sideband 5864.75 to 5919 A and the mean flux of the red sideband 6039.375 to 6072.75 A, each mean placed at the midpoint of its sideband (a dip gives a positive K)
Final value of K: 0.5 A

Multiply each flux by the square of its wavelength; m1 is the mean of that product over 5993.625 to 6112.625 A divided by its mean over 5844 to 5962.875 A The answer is 1.0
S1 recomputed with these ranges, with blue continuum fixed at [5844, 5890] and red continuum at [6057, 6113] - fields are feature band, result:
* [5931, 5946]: 0.00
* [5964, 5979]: 0.00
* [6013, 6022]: 0.07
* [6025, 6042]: 0.01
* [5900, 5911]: -0.04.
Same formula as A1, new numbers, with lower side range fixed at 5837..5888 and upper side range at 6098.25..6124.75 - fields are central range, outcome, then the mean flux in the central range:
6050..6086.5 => -1.9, 17.3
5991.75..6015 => 1.0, 16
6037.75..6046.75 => -0.3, 17.1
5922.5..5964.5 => 0.0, 16.9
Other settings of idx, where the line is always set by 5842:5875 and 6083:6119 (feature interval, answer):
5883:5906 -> 0.03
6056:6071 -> -0.06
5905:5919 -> -0.02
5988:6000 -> 0.01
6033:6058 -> -0.03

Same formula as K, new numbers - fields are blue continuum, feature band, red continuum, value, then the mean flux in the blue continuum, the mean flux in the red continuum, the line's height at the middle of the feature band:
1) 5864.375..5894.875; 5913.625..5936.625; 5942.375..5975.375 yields 0.4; 16.9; 17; 16.9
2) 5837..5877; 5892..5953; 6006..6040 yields -0.2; 17.4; 16.2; 16.9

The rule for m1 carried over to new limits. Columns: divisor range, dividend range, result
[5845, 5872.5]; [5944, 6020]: 1.03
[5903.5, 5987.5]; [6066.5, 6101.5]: 1.04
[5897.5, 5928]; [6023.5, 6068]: 1.04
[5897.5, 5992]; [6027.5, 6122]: 1.03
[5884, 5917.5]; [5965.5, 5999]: 1.02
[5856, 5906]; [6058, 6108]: 1.07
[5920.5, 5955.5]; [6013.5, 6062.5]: 1.03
